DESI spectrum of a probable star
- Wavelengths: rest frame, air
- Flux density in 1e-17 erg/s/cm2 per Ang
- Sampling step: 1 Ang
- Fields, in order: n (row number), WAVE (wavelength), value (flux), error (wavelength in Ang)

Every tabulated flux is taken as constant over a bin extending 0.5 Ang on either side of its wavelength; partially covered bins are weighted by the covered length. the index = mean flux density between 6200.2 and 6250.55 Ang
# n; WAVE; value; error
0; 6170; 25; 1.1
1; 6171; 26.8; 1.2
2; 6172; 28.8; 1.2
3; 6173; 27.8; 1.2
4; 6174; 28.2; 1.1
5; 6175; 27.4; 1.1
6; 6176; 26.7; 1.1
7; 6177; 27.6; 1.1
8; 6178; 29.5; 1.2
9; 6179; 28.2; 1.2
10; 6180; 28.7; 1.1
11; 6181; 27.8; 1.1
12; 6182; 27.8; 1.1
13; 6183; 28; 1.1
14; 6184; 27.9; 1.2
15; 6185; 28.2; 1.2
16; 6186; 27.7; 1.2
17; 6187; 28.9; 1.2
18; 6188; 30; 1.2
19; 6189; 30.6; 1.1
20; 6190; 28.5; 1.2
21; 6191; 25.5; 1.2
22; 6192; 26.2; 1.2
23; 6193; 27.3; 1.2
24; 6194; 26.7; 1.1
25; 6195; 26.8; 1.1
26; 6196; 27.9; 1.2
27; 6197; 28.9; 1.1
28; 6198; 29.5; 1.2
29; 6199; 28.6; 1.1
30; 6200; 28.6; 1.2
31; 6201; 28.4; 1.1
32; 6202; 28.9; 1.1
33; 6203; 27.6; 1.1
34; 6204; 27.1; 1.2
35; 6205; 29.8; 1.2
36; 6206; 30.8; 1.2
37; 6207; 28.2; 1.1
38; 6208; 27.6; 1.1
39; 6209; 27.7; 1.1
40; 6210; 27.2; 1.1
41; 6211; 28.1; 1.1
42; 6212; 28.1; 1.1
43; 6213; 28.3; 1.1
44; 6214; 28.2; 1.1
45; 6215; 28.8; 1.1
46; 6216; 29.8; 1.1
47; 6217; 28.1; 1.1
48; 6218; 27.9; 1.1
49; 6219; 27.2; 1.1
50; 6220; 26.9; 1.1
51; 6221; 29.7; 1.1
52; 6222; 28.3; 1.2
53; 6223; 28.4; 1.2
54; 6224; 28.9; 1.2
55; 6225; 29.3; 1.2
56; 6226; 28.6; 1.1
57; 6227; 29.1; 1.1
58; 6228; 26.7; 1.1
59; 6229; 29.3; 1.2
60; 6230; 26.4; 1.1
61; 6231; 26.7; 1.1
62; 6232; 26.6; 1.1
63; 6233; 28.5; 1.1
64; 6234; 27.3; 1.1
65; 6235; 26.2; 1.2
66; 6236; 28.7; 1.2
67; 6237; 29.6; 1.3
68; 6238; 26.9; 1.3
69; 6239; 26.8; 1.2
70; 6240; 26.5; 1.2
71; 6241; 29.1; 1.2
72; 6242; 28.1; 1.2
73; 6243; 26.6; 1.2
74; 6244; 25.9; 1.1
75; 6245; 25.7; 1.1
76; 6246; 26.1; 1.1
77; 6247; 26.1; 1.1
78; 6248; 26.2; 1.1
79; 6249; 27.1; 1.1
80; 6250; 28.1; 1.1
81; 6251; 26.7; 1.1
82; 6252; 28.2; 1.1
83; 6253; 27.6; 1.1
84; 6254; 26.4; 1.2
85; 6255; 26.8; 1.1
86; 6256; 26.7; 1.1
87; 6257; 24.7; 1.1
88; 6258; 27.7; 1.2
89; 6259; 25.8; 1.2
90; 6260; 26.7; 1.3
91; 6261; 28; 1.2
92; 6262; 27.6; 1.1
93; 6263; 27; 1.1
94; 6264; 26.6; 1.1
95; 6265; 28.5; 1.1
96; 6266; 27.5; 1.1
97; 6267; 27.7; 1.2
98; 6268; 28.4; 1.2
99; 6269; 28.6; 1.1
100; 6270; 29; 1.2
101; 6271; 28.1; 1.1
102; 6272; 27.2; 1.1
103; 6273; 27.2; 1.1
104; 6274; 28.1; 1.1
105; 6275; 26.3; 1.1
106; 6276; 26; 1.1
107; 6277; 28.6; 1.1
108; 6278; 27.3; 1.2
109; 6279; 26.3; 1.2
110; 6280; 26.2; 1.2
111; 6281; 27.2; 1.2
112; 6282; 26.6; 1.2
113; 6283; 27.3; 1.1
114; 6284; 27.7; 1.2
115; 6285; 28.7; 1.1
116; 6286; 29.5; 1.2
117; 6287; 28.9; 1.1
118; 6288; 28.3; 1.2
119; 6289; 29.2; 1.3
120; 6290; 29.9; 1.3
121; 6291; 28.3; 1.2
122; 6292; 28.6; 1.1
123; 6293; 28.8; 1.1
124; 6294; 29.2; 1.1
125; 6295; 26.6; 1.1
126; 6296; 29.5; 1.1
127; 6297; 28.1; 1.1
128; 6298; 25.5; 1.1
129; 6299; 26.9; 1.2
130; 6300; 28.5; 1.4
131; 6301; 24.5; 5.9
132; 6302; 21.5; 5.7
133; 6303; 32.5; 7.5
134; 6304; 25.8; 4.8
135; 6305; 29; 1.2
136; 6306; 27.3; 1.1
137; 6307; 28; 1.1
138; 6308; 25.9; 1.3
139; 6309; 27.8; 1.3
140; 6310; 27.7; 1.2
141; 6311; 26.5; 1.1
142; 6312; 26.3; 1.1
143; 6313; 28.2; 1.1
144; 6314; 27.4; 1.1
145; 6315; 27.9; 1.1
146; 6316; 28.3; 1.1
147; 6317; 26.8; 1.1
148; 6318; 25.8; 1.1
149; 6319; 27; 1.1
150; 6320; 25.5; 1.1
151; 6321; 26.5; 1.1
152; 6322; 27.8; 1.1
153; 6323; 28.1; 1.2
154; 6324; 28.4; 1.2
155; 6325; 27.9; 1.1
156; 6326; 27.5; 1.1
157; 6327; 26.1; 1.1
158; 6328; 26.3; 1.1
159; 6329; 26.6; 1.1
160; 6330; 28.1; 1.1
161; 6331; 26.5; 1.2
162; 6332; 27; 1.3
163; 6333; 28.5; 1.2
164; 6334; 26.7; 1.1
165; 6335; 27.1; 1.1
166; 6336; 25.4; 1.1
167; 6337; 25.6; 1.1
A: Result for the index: 27.8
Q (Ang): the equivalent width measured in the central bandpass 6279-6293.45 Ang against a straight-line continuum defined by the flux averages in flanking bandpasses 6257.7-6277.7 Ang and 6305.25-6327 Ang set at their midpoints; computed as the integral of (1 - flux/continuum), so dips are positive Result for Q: -0.39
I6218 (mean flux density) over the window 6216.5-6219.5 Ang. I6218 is 27.7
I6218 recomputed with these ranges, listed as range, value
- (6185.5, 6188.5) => 28.9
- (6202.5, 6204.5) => 27.4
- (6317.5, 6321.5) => 26.2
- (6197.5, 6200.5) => 28.9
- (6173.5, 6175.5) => 27.8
